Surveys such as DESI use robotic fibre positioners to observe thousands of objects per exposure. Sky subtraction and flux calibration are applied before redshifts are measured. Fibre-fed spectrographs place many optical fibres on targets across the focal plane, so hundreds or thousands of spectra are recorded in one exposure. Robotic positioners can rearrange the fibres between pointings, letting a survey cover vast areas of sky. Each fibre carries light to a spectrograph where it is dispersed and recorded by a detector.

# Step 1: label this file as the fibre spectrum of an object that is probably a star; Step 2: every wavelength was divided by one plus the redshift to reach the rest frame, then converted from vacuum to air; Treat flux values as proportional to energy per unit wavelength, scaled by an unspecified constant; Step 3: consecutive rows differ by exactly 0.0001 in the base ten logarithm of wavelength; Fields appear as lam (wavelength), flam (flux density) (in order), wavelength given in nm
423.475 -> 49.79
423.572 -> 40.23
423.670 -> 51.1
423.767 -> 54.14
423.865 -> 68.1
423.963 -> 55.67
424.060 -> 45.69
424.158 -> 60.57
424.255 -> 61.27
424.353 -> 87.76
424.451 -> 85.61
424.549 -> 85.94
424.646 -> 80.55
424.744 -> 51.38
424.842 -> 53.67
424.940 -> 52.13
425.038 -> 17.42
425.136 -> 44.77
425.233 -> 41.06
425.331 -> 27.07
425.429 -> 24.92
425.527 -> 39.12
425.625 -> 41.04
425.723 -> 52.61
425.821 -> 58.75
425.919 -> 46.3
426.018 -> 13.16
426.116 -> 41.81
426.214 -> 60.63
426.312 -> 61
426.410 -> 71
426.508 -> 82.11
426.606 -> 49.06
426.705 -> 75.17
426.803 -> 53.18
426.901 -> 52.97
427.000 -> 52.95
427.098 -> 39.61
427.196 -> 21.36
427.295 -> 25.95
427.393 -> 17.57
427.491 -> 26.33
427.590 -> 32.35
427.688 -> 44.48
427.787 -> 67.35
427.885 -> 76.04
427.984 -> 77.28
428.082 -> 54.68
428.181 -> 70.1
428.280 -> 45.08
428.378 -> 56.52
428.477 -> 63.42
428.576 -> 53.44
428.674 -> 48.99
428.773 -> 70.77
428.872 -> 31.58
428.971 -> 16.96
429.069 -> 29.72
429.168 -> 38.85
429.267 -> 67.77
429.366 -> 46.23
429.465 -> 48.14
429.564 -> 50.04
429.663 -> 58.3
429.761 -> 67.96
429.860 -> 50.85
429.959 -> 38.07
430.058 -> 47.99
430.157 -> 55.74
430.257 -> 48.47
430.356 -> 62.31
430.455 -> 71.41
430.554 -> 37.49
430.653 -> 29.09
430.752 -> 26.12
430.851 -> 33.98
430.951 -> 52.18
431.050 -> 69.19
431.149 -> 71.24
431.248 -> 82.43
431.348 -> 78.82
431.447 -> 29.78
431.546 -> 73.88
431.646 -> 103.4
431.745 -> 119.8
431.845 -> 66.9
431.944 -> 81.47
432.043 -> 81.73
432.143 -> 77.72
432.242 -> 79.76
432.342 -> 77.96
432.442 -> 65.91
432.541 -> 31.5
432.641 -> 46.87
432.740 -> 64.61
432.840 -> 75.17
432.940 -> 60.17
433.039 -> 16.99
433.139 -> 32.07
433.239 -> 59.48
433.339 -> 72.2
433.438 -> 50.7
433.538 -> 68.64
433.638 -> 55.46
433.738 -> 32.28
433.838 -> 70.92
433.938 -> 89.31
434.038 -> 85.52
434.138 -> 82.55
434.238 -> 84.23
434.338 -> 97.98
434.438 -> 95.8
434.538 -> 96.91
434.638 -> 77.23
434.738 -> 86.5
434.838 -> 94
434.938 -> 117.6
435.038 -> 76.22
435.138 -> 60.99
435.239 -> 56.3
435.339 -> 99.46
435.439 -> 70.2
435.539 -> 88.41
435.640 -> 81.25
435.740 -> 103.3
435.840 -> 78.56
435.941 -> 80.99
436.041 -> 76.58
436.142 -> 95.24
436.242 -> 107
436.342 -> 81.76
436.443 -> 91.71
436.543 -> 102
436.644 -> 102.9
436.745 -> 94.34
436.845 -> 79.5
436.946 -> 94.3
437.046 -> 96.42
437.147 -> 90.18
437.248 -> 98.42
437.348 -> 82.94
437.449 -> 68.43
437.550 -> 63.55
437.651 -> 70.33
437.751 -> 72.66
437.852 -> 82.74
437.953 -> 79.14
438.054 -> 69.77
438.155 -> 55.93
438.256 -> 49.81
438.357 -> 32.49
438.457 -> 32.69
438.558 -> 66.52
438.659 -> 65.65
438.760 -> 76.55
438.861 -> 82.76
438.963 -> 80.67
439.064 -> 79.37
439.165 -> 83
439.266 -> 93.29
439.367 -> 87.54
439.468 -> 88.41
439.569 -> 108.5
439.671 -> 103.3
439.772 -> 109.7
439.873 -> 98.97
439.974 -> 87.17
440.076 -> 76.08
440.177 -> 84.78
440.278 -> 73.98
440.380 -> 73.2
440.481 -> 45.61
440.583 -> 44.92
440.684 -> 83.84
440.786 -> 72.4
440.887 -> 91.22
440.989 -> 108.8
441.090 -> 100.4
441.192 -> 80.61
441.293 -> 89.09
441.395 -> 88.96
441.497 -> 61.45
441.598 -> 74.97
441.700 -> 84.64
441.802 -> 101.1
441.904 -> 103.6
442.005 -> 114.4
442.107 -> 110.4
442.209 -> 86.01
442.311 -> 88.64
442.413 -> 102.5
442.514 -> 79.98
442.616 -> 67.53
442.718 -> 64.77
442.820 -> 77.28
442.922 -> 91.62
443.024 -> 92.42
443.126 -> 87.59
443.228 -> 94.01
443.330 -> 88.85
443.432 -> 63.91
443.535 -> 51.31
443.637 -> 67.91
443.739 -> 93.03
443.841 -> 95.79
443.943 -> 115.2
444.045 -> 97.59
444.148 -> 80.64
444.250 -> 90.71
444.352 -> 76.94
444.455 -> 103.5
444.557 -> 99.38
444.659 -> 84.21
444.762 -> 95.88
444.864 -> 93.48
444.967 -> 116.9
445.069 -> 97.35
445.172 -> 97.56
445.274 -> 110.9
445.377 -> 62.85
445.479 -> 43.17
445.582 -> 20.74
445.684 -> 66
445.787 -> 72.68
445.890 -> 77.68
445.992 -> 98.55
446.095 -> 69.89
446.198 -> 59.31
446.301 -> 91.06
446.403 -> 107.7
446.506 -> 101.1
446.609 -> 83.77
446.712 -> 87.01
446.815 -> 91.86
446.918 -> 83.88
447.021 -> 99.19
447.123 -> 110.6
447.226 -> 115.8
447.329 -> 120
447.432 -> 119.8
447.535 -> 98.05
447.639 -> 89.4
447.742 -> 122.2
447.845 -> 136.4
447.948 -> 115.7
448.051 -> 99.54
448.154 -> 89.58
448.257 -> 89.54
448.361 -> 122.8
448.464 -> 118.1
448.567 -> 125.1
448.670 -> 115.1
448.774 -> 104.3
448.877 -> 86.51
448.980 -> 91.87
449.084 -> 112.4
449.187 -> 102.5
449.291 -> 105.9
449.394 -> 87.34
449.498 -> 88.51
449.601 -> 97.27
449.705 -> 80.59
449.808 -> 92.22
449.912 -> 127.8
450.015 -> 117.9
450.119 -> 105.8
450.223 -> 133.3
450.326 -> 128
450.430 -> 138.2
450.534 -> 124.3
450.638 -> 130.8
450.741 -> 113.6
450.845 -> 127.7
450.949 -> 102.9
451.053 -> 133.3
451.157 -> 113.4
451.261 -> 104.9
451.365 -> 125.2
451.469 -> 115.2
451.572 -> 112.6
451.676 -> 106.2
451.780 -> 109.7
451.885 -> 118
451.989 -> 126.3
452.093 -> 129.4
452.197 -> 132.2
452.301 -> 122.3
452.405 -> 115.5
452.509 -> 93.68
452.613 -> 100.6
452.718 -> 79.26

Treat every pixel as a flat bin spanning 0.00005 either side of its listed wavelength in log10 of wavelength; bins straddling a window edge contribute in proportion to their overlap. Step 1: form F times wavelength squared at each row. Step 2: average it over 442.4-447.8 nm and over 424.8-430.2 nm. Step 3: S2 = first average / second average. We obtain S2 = 2.0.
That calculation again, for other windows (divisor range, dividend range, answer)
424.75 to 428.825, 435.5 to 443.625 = 1.79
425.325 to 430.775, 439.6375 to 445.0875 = 1.91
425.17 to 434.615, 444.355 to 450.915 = 1.91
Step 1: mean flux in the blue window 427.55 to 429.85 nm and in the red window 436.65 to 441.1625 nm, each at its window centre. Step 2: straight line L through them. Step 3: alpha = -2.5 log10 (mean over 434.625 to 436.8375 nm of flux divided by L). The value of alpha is -0.224 mag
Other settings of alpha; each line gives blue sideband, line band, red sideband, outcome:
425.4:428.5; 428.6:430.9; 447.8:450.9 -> 0.22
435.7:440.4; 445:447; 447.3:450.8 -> 0.25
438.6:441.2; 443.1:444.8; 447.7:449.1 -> 0.10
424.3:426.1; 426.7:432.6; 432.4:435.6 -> 0.10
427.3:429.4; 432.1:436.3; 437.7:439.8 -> -0.16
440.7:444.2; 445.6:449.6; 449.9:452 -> 0.09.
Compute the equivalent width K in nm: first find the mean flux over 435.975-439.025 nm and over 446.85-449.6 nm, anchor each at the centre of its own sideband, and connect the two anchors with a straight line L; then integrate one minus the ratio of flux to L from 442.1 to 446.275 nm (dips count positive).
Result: 0.50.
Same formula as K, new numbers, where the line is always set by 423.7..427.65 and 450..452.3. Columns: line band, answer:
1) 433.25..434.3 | 0.05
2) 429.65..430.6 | 0.13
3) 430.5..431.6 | 0.20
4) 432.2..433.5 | 0.25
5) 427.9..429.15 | 0.13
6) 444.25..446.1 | 0.37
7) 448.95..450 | 0.15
